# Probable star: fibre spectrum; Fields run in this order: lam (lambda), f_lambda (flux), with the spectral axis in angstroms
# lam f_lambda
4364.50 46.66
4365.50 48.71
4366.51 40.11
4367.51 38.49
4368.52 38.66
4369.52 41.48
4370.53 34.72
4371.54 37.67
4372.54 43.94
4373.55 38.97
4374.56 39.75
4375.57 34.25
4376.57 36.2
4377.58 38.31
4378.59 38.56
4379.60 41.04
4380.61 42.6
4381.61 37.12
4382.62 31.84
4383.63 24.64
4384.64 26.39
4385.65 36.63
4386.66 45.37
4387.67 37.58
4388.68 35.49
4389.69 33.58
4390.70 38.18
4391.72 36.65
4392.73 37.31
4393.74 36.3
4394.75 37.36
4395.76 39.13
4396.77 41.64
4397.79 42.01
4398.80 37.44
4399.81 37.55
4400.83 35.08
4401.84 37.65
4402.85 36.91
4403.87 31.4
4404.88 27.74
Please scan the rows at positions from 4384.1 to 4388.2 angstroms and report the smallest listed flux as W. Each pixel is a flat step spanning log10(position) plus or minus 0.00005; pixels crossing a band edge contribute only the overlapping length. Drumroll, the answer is 26.39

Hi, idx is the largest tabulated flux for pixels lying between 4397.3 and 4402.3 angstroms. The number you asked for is 42.01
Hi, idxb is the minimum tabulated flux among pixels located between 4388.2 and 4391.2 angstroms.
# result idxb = 33.58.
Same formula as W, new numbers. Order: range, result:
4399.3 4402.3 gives 35.08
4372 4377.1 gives 34.25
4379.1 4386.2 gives 24.64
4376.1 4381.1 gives 36.2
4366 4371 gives 34.72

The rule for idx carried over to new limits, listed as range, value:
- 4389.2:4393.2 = 38.18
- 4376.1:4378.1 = 38.31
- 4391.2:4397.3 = 41.64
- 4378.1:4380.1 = 41.04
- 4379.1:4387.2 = 45.37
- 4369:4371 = 41.48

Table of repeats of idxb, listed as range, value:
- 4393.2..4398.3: 36.3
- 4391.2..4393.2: 36.65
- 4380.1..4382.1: 37.12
